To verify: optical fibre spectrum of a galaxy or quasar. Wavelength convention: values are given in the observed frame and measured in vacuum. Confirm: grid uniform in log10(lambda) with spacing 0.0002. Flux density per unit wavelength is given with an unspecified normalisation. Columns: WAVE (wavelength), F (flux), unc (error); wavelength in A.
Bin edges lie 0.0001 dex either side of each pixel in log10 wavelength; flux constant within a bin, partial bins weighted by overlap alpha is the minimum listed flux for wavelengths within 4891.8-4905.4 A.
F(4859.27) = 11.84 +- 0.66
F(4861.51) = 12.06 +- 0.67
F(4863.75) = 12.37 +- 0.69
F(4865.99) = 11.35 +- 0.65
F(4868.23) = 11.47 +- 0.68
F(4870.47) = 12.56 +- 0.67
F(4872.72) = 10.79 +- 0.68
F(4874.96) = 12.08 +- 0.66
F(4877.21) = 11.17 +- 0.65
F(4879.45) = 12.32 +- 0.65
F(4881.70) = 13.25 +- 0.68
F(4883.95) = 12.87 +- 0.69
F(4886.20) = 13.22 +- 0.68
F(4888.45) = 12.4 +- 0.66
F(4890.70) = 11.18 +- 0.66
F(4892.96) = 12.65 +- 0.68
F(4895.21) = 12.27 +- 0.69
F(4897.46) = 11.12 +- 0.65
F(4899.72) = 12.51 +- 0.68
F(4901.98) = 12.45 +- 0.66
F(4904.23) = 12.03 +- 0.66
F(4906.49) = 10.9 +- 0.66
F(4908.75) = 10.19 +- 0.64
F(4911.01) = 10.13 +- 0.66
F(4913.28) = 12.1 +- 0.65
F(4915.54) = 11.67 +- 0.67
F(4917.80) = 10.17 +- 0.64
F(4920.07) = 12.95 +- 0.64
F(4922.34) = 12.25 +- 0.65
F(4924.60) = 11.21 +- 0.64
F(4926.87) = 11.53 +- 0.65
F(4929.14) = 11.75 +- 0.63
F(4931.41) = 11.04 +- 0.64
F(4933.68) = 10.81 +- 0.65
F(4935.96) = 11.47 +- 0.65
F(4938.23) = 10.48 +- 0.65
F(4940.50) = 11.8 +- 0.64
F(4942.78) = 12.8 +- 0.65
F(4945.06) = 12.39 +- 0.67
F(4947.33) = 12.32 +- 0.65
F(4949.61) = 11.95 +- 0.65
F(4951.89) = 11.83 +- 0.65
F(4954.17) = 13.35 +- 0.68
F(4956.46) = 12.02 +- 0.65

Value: 11.12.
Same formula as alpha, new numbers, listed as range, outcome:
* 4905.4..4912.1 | 10.13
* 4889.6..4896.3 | 11.18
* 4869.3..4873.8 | 10.79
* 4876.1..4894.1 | 11.17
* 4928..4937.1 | 10.81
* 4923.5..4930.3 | 11.21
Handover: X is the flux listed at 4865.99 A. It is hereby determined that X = 11.35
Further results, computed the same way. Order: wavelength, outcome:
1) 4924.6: 11.21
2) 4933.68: 10.81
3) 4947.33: 12.32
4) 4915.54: 11.67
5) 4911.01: 10.13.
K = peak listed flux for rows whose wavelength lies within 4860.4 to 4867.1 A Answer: 12.37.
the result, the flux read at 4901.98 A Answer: 12.45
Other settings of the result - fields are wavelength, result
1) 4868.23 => 11.47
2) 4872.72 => 10.79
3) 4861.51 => 12.06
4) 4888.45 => 12.4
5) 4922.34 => 12.25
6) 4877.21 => 11.17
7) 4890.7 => 11.18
